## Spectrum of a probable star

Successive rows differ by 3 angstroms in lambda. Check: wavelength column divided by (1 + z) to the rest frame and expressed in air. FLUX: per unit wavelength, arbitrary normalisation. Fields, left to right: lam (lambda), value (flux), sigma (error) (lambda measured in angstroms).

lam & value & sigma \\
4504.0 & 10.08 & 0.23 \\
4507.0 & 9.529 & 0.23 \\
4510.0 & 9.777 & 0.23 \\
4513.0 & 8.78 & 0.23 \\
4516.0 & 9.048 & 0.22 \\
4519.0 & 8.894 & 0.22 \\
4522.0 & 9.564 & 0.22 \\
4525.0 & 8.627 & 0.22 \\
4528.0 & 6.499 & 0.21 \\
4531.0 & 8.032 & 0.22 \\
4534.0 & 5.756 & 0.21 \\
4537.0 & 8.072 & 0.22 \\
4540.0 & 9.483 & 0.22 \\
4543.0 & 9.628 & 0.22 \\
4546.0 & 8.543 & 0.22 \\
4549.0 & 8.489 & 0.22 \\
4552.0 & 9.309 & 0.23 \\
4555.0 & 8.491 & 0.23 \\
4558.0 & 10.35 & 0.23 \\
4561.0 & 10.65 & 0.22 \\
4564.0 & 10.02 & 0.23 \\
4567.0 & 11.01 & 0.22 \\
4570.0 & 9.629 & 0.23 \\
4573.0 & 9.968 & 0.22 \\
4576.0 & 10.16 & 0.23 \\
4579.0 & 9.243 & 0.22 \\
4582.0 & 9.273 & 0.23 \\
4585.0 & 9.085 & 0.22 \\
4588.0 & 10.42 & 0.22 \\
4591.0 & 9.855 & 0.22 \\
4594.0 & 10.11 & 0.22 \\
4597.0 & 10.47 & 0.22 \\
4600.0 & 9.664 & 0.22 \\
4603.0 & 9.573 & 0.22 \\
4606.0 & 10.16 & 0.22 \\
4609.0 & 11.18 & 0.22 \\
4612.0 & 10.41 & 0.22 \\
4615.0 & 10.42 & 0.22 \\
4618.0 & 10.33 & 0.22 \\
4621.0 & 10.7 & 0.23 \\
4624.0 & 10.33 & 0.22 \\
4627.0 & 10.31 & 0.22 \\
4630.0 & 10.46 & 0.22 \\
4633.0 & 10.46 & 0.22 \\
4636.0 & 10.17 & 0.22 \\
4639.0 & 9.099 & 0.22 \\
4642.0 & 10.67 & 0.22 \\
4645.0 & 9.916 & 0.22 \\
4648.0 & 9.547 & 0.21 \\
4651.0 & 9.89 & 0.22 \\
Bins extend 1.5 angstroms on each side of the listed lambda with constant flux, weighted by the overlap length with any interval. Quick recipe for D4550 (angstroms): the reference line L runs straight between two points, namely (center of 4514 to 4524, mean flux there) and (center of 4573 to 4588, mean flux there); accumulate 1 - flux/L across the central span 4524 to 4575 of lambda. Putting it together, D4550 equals 2.05 angstroms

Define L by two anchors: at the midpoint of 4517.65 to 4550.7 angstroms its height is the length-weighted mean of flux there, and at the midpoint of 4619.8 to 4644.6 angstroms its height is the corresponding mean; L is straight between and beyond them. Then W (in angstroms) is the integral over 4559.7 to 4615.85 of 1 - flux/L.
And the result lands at -4.1 angstroms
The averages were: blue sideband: 8.33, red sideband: 10.3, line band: 10.1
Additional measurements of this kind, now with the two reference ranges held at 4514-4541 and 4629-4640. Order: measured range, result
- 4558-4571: -2.2 angstroms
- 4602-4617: -1.1 angstroms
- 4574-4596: -1.3 angstroms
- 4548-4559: -0.6 angstroms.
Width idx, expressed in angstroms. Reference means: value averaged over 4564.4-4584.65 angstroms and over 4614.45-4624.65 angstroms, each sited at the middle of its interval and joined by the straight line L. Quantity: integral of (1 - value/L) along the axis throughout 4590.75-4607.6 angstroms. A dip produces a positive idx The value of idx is 0.31 angstroms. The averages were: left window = 9.84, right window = 10.5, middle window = 9.99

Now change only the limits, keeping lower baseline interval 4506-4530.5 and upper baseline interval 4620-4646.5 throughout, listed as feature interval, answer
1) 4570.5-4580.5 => -0.3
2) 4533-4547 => 1.1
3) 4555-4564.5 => -0.8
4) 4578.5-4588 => 0.2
